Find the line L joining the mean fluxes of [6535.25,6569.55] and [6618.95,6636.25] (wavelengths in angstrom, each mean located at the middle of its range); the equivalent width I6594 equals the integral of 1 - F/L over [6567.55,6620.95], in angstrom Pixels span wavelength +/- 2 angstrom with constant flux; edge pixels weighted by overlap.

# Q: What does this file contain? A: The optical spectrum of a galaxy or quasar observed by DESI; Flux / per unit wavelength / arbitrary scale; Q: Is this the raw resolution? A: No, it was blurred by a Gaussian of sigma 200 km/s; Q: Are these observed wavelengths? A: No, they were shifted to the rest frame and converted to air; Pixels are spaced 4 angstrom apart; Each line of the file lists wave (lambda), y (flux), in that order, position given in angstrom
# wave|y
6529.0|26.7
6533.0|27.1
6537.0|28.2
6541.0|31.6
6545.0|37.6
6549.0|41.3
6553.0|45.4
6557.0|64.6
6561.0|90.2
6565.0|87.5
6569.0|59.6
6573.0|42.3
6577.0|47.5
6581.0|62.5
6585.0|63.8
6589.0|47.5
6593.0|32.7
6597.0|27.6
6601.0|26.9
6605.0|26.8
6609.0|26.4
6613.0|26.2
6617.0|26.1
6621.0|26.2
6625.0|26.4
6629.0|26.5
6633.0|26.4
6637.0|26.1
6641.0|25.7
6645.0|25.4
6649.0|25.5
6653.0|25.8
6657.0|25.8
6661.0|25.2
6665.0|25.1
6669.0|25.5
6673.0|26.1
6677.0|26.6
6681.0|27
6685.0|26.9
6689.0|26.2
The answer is 0.6 angstrom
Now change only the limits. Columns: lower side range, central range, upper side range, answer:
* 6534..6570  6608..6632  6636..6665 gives 5.4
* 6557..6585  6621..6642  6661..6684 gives 7.7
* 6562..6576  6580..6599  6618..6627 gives 1.7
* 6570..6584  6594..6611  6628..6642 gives 5.6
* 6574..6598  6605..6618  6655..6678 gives 4.6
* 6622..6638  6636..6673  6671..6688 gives 1.3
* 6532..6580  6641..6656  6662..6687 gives 2.8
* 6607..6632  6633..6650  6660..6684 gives 0.3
